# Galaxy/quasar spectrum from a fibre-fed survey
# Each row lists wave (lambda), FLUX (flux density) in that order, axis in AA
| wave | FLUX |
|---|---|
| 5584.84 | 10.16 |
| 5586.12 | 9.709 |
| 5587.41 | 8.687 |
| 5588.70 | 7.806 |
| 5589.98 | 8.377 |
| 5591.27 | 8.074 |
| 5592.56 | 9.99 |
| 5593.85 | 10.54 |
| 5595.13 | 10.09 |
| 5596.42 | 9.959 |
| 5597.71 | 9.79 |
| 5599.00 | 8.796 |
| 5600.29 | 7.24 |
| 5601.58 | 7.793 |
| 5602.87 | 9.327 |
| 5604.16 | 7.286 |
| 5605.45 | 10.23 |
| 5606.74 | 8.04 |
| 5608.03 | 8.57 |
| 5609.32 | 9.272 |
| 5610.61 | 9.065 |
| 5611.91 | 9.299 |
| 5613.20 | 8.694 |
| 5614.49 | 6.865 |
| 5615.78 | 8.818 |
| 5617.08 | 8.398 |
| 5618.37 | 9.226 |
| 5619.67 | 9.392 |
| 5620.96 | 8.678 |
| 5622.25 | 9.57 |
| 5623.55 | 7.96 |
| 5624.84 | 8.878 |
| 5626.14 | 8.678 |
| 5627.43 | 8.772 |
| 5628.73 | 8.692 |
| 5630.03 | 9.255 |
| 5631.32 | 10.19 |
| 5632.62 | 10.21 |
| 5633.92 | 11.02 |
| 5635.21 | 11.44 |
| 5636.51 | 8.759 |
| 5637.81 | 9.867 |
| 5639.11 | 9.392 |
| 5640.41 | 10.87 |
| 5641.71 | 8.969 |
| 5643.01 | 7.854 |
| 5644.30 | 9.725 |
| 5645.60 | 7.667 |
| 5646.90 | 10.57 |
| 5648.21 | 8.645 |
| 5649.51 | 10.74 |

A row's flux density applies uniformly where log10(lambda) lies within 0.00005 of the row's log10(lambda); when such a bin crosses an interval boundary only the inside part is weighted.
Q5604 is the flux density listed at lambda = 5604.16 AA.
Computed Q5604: 7.286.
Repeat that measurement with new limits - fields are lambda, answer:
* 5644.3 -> 9.725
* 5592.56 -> 9.99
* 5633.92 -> 11.02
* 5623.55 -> 7.96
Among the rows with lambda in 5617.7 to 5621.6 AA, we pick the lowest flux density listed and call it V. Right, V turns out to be 8.678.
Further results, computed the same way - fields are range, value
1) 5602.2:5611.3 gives 7.286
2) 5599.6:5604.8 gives 7.24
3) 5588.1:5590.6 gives 7.806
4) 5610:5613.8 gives 8.694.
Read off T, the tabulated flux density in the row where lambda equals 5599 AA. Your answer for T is 8.796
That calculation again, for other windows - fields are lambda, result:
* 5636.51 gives 8.759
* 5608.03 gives 8.57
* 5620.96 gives 8.678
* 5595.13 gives 10.09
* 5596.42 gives 9.959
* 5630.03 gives 9.255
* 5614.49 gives 6.865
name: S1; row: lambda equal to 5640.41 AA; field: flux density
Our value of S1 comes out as 10.87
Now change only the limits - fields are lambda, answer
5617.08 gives 8.398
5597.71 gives 9.79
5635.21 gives 11.44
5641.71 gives 8.969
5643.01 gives 7.854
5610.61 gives 9.065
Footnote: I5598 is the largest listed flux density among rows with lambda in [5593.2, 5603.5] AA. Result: 10.54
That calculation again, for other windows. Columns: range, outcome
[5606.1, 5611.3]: 9.272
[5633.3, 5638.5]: 11.44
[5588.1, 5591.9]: 8.377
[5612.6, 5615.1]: 8.694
